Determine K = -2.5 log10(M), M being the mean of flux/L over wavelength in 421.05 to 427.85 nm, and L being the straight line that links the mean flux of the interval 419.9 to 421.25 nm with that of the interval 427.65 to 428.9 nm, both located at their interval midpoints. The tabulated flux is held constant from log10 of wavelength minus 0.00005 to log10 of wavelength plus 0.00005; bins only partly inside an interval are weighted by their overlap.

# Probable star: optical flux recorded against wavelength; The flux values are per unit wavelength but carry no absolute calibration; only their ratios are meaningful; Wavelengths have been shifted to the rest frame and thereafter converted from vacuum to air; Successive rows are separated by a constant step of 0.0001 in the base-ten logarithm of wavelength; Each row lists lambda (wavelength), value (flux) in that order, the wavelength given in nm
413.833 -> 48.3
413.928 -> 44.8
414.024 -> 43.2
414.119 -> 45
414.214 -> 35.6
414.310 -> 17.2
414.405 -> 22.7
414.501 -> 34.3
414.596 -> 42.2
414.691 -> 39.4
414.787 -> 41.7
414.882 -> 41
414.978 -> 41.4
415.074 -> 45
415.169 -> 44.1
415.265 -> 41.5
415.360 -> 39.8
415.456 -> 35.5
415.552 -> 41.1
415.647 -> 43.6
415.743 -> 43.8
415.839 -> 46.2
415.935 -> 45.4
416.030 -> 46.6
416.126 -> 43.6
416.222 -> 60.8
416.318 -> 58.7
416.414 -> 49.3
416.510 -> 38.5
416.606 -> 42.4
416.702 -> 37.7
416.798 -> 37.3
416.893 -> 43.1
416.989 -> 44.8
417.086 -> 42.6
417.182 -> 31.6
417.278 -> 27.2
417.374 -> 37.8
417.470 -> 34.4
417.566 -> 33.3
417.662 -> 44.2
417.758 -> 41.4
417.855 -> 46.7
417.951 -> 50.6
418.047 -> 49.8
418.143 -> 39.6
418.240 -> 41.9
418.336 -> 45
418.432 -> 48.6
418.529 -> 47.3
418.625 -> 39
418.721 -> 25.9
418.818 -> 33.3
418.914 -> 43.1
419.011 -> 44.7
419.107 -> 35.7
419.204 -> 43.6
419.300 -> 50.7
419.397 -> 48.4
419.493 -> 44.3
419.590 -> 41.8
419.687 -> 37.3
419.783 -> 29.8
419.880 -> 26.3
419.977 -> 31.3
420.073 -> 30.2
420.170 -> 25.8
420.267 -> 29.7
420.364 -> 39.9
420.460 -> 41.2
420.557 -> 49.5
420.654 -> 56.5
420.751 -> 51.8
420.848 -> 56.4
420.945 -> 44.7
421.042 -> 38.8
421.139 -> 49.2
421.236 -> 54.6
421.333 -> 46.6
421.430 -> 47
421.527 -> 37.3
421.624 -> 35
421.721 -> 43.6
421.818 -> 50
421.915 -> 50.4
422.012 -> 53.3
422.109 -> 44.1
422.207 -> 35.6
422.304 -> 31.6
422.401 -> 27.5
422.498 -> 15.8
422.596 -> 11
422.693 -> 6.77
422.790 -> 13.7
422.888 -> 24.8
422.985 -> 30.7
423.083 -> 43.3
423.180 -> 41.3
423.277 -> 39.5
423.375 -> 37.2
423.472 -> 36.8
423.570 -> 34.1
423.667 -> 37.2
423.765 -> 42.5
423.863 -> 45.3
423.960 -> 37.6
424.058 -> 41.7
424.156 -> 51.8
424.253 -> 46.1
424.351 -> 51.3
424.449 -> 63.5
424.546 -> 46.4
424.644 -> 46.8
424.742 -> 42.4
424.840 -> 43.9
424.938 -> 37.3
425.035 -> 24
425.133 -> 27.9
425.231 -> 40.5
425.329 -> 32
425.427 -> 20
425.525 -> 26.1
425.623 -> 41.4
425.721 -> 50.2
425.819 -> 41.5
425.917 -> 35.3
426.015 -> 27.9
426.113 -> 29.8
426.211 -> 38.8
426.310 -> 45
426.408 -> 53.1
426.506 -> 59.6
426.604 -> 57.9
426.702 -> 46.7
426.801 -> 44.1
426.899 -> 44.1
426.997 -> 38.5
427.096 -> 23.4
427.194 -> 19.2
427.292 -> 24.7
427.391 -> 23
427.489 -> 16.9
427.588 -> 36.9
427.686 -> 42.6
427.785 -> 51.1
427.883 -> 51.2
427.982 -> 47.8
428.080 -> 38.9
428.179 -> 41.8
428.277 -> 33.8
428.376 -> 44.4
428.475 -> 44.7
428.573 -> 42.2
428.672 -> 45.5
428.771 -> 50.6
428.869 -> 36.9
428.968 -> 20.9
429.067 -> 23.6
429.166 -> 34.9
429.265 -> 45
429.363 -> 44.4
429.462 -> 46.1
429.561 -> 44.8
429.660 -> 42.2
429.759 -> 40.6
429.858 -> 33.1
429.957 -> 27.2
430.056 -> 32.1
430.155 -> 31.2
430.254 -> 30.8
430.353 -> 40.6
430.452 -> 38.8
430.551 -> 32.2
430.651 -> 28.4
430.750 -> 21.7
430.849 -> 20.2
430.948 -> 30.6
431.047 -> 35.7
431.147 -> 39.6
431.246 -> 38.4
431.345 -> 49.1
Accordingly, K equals 0.13 mag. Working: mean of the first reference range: 42.2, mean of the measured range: 38.2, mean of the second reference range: 44.1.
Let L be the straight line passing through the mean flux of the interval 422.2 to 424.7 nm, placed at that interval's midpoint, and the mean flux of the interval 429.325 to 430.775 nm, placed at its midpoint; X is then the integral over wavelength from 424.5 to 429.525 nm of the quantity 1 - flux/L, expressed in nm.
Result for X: -0.38 nm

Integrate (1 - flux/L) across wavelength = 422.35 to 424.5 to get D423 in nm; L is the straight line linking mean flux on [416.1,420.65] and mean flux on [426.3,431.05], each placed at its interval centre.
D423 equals 0.205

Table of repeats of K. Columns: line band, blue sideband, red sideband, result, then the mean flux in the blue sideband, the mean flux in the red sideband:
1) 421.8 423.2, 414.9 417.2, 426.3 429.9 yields 0.31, 43.6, 40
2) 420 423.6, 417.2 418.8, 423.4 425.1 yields 0.10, 40.5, 42.7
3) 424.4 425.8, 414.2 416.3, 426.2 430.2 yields 0.02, 40.9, 39.3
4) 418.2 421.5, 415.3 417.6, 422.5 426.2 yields -0.06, 41.9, 36.2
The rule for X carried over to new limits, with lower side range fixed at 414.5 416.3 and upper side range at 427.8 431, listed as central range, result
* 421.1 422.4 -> -0.10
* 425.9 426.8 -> -0.13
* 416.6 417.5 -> 0.11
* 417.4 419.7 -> 0.00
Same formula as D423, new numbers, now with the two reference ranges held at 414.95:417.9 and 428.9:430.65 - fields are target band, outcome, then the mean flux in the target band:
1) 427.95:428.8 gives -0.158 nm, 43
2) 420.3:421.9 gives -0.257 nm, 46.3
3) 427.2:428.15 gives 0.007 nm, 36.3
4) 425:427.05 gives -0.107 nm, 39.3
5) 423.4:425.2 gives -0.171 nm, 42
